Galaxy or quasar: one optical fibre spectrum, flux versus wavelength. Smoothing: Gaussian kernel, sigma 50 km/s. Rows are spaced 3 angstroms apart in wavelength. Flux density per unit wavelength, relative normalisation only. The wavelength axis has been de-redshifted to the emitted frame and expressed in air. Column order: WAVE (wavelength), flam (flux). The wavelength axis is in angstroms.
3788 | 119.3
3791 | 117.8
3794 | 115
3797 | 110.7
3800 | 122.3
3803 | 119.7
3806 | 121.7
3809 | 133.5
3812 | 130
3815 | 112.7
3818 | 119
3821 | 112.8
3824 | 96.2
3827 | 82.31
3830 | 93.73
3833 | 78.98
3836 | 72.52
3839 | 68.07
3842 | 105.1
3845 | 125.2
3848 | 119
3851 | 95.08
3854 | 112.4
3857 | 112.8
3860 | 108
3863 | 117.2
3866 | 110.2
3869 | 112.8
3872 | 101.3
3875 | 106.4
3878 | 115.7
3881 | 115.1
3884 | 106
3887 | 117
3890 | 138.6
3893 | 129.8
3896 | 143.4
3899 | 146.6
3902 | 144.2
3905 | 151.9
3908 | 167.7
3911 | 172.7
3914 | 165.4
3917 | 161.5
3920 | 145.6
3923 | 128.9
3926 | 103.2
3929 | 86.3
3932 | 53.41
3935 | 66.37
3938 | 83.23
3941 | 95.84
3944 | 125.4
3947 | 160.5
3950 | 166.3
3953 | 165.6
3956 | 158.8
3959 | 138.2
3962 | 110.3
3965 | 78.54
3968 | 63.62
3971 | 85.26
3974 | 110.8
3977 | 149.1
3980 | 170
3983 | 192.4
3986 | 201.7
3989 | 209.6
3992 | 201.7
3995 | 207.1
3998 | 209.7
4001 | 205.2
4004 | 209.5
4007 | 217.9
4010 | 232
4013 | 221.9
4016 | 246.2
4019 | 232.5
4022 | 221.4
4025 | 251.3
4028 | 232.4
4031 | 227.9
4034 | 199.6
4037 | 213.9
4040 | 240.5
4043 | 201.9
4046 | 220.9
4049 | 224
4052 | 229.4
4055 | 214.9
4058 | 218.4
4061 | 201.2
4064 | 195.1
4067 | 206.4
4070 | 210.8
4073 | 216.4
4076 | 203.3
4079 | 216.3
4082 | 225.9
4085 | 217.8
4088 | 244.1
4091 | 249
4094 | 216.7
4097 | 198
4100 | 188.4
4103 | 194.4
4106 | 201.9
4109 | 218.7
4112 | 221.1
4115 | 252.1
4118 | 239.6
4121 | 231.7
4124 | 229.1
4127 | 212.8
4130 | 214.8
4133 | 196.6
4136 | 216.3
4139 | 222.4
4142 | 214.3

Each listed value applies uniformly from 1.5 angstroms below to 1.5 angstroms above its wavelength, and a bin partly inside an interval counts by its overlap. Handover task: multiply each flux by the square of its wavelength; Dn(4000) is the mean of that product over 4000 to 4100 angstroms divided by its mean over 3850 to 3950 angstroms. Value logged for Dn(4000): 1.94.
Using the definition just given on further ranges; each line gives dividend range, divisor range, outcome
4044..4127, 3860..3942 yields 1.97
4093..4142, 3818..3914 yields 2.10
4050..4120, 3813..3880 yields 2.35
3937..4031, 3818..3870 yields 1.84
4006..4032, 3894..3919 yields 1.57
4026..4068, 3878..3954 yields 1.79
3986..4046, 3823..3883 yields 2.33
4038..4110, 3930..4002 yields 1.60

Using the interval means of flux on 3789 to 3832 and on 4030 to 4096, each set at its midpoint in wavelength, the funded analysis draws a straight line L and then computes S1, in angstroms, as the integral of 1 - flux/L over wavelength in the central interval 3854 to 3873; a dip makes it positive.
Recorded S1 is 3.4 angstroms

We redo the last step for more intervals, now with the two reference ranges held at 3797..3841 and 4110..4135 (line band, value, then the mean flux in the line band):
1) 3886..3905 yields -0.5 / 138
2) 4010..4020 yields -2.8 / 233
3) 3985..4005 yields -3.7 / 206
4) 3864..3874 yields 1.3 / 108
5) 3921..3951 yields 8.9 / 107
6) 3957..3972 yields 5.9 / 97.6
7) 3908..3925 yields -1.4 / 154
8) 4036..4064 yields -3.1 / 217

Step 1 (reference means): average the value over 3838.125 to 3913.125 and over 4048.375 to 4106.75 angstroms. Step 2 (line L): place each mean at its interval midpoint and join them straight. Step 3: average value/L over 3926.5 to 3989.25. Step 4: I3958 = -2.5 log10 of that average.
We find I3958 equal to 0.27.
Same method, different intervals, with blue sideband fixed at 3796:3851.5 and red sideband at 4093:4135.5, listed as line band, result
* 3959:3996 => 0.13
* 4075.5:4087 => -0.08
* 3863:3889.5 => 0.13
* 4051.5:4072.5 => -0.08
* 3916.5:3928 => 0.10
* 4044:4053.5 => -0.17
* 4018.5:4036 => -0.24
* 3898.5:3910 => -0.13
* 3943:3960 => 0.00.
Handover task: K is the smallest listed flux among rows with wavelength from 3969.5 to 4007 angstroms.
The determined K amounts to 85.26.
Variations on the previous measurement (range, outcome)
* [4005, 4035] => 199.6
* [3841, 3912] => 95.08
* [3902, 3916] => 144.2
